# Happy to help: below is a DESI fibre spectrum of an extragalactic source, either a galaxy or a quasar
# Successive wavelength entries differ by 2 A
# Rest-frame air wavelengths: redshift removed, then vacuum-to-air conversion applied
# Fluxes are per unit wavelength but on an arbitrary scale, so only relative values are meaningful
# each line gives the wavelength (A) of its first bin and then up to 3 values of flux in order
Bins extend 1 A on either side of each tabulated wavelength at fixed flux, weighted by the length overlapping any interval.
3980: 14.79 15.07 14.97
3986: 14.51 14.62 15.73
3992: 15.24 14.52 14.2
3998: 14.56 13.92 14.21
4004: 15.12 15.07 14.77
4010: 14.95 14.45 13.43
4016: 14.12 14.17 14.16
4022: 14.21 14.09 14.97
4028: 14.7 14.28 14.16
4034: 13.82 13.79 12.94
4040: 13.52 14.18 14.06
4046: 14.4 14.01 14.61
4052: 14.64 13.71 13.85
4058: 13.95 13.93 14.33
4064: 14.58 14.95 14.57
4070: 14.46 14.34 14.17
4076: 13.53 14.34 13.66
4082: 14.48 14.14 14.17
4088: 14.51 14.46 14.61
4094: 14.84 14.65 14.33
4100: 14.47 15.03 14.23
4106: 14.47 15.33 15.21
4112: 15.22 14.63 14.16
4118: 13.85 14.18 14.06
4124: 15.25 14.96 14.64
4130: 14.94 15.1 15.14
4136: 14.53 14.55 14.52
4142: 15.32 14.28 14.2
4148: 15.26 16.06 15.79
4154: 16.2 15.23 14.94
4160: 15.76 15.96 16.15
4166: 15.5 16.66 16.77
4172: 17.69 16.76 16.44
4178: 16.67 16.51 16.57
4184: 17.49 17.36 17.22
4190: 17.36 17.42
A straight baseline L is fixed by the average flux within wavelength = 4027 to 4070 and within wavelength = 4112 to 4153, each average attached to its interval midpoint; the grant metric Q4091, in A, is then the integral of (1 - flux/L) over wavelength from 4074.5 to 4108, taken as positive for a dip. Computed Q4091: 0.2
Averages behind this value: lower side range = 14.1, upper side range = 14.8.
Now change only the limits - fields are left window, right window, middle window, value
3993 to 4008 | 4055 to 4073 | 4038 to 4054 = 0.33 A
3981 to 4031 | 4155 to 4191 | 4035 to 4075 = 2.60 A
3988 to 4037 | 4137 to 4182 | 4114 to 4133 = 1.10 A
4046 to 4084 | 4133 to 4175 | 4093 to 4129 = 0.70 A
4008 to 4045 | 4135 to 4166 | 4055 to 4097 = 0.78 A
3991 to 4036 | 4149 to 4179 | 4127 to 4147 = 1.43 A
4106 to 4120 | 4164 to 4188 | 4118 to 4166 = 1.73 A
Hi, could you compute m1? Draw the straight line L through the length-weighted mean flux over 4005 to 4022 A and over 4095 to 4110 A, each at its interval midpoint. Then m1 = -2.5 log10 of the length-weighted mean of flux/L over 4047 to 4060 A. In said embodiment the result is 0.03 mag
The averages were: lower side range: 14.4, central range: 14.1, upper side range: 14.7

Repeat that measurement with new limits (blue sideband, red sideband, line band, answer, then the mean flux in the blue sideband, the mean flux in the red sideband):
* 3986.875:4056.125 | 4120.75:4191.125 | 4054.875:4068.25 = 0.03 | 14.3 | 15.8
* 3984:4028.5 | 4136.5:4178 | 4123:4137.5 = 0.04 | 14.5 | 15.7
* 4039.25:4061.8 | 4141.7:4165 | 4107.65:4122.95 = 0.03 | 14.1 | 15.4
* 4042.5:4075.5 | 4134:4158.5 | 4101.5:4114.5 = -0.01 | 14.3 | 15.1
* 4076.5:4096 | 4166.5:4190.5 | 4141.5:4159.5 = 0.06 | 14.4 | 16.9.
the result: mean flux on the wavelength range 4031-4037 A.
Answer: 13.9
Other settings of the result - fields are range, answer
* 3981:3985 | 15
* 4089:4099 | 14.6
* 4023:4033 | 14.4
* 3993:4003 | 14.3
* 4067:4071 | 14.5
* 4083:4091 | 14.3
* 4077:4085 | 14.2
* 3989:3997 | 14.9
